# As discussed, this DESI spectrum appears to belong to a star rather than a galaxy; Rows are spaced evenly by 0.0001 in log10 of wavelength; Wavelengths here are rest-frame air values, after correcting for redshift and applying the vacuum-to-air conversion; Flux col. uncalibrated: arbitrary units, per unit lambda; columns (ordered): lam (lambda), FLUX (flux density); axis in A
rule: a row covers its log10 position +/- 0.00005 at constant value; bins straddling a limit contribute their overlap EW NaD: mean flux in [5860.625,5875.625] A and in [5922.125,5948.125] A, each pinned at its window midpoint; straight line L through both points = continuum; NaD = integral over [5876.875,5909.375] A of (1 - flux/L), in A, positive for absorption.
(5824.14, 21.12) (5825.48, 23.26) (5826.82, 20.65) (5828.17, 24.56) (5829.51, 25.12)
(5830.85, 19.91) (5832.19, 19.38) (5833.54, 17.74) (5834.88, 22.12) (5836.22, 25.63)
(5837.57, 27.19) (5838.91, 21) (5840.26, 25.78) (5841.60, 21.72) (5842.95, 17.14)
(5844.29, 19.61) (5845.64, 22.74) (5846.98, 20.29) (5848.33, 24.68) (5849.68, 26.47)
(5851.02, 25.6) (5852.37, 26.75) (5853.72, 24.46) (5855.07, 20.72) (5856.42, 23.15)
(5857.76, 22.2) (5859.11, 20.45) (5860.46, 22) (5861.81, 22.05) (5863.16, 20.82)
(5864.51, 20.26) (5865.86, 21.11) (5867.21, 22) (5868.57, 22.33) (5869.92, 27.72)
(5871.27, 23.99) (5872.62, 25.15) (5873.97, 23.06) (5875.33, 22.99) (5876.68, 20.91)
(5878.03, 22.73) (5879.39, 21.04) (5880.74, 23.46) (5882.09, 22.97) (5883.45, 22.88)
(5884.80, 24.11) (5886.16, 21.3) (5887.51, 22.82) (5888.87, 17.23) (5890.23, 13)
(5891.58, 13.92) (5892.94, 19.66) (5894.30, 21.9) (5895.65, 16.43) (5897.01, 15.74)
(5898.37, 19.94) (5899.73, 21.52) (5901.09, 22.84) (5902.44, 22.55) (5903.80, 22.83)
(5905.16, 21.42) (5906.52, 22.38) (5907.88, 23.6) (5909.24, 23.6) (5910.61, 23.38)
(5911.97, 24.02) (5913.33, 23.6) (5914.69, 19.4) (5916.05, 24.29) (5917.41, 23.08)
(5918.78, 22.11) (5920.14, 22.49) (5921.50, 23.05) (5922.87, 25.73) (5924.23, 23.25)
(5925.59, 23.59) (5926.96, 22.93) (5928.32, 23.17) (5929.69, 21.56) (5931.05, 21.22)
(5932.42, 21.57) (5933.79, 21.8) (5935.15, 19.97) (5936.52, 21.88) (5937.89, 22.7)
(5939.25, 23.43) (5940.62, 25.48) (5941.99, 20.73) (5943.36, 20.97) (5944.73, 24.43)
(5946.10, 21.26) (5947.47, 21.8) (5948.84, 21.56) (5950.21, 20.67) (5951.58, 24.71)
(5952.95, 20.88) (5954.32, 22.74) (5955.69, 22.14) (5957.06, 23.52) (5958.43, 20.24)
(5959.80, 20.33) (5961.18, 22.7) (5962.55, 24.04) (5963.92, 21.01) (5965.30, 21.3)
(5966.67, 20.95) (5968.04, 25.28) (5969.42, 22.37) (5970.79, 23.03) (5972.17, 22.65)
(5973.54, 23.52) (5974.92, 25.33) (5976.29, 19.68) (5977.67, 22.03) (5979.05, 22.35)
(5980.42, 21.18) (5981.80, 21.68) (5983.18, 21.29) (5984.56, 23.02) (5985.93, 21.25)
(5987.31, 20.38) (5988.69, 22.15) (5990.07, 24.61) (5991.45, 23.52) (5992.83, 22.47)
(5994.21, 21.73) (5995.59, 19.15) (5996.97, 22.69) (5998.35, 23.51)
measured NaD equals 2.74 A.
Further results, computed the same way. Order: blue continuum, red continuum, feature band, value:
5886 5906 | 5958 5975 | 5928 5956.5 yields -0.90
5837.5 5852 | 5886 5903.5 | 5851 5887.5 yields -3.06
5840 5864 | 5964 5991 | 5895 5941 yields 0.35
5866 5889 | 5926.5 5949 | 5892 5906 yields 1.36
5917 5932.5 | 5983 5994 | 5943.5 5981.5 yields 0.51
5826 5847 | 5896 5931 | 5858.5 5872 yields -0.10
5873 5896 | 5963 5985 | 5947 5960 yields 0.01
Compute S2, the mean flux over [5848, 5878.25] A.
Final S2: 23.1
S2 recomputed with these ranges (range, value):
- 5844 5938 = 22.1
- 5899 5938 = 22.6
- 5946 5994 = 22.2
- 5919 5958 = 22.5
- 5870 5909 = 21.3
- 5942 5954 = 22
